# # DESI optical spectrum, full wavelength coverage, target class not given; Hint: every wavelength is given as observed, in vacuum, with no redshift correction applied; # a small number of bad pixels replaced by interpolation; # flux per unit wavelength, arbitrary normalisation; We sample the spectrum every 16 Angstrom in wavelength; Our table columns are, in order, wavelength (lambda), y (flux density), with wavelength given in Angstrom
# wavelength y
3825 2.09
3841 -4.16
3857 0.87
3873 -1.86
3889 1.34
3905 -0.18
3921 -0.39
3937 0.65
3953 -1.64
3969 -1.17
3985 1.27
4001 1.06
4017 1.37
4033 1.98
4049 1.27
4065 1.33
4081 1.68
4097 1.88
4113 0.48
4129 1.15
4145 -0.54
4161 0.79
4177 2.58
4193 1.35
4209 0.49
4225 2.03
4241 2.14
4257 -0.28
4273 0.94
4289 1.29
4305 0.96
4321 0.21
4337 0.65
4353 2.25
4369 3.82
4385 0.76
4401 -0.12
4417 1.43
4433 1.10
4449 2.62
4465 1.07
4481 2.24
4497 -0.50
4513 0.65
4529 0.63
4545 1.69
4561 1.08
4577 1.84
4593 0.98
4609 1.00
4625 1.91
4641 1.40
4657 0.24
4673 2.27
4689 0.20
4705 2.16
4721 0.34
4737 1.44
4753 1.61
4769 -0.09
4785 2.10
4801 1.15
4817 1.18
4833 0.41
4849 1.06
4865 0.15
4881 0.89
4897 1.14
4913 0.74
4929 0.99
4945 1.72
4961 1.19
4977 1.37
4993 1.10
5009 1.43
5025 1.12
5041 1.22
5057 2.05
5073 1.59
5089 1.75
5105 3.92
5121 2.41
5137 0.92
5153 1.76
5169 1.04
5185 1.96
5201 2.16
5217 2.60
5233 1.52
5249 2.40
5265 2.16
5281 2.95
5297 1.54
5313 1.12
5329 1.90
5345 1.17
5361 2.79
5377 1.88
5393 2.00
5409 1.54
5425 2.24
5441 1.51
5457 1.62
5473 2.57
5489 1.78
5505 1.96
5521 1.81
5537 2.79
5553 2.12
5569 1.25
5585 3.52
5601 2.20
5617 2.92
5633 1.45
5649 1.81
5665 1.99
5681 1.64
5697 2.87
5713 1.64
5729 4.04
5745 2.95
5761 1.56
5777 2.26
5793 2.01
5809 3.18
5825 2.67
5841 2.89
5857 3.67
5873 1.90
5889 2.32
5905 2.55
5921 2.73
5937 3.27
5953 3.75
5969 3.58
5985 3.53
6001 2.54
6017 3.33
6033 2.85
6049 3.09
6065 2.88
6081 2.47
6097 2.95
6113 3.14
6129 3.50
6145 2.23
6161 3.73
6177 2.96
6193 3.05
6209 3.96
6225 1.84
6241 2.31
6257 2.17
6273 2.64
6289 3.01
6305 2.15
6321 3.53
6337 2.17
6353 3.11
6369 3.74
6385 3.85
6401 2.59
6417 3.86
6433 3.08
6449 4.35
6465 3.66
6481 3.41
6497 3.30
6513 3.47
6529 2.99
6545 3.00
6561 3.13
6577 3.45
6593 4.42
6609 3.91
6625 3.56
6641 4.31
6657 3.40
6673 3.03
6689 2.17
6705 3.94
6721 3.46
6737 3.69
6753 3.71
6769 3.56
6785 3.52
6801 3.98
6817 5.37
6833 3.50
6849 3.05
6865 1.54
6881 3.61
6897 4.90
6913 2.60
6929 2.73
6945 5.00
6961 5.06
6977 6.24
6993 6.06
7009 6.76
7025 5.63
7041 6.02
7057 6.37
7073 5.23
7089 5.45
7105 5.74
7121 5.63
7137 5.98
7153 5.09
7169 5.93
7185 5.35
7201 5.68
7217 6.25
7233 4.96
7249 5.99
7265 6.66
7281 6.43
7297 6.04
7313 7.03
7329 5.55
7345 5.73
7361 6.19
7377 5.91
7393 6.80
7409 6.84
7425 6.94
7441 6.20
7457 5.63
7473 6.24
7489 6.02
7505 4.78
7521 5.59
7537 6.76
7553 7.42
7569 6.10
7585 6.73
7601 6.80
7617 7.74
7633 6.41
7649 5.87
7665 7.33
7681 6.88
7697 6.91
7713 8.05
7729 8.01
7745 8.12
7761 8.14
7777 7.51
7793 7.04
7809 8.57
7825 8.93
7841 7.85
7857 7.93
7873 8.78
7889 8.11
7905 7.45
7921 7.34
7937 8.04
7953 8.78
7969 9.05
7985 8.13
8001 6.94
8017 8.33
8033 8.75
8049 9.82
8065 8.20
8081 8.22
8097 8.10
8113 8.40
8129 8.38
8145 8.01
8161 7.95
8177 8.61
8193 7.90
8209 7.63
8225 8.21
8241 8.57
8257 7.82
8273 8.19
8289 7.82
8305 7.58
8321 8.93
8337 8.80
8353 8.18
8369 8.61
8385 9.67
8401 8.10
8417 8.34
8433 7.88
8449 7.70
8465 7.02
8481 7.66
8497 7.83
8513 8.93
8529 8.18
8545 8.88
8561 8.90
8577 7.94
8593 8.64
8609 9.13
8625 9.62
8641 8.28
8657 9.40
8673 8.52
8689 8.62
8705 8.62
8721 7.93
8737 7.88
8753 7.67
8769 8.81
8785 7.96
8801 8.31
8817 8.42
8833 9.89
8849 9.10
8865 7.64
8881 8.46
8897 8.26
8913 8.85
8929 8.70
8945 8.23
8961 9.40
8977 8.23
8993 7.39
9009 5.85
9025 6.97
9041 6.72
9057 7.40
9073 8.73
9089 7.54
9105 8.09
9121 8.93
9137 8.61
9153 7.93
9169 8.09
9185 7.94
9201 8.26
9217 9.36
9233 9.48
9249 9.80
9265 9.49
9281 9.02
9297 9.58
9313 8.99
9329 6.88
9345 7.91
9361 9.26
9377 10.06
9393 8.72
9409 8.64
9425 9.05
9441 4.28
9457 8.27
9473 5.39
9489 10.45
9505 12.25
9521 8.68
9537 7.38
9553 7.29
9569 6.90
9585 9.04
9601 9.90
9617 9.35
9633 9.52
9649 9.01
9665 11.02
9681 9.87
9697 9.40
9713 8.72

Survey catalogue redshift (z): 0.74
